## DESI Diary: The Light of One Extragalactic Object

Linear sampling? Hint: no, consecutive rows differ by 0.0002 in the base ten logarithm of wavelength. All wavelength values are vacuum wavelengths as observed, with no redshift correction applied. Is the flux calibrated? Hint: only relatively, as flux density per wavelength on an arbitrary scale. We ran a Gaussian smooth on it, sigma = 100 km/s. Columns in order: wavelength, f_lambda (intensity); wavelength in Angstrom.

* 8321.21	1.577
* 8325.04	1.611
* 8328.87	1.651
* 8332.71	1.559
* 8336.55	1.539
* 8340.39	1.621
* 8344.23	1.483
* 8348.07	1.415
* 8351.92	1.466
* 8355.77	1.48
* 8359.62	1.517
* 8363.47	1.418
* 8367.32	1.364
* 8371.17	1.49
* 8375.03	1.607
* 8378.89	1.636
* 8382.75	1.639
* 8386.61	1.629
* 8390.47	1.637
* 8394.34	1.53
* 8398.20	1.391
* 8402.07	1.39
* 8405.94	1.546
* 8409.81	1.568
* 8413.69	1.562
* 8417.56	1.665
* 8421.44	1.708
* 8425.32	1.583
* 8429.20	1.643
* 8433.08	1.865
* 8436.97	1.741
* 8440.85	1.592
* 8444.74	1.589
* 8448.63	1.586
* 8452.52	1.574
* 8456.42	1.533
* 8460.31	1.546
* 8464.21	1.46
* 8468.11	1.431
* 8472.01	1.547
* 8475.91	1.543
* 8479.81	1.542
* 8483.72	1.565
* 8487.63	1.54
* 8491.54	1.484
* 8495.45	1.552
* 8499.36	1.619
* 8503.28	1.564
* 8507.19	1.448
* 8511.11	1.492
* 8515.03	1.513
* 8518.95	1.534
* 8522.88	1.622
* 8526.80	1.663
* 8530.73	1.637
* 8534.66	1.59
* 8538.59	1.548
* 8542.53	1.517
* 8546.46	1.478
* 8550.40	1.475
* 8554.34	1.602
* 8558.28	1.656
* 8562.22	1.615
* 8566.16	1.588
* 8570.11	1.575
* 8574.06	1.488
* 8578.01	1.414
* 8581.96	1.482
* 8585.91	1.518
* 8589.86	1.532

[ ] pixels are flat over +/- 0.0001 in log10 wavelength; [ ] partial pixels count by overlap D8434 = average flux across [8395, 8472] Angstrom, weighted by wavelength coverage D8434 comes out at 1.58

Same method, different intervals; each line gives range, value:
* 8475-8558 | 1.55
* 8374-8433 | 1.59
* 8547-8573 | 1.58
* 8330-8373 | 1.49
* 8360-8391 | 1.55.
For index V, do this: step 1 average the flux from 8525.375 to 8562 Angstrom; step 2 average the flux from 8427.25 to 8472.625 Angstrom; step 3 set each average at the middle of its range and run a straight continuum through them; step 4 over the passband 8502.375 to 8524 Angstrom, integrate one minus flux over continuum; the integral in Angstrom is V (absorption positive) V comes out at 0.8 Angstrom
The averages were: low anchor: 1.59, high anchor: 1.57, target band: 1.52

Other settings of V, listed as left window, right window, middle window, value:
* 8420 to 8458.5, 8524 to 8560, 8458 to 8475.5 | 1.3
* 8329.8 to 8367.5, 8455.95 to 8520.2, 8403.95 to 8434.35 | -2.6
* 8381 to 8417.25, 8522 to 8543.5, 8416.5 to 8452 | -2.2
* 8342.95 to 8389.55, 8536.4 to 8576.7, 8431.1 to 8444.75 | -1.6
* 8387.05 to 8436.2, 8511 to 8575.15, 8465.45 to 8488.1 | 0.8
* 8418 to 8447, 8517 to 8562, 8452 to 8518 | 4.0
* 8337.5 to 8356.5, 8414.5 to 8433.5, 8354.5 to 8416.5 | 2.2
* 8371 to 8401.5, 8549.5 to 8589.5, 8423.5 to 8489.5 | -1.0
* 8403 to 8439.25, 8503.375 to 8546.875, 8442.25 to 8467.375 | 1.1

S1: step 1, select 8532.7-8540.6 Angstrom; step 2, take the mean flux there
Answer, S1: 1.57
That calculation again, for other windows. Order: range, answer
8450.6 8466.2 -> 1.53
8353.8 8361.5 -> 1.5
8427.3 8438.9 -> 1.75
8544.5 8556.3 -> 1.52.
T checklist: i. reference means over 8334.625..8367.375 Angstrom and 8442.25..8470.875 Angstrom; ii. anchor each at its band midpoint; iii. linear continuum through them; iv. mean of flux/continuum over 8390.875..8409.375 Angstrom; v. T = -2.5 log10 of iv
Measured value 0.01 mag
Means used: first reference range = 1.48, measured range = 1.49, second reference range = 1.53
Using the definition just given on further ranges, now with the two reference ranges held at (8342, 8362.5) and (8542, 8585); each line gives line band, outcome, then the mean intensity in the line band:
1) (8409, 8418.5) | -0.07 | 1.59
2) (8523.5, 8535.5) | -0.07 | 1.63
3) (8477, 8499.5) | -0.02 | 1.54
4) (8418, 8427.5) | -0.11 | 1.65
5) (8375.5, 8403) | -0.05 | 1.56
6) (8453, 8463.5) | -0.02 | 1.53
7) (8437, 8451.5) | -0.08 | 1.61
